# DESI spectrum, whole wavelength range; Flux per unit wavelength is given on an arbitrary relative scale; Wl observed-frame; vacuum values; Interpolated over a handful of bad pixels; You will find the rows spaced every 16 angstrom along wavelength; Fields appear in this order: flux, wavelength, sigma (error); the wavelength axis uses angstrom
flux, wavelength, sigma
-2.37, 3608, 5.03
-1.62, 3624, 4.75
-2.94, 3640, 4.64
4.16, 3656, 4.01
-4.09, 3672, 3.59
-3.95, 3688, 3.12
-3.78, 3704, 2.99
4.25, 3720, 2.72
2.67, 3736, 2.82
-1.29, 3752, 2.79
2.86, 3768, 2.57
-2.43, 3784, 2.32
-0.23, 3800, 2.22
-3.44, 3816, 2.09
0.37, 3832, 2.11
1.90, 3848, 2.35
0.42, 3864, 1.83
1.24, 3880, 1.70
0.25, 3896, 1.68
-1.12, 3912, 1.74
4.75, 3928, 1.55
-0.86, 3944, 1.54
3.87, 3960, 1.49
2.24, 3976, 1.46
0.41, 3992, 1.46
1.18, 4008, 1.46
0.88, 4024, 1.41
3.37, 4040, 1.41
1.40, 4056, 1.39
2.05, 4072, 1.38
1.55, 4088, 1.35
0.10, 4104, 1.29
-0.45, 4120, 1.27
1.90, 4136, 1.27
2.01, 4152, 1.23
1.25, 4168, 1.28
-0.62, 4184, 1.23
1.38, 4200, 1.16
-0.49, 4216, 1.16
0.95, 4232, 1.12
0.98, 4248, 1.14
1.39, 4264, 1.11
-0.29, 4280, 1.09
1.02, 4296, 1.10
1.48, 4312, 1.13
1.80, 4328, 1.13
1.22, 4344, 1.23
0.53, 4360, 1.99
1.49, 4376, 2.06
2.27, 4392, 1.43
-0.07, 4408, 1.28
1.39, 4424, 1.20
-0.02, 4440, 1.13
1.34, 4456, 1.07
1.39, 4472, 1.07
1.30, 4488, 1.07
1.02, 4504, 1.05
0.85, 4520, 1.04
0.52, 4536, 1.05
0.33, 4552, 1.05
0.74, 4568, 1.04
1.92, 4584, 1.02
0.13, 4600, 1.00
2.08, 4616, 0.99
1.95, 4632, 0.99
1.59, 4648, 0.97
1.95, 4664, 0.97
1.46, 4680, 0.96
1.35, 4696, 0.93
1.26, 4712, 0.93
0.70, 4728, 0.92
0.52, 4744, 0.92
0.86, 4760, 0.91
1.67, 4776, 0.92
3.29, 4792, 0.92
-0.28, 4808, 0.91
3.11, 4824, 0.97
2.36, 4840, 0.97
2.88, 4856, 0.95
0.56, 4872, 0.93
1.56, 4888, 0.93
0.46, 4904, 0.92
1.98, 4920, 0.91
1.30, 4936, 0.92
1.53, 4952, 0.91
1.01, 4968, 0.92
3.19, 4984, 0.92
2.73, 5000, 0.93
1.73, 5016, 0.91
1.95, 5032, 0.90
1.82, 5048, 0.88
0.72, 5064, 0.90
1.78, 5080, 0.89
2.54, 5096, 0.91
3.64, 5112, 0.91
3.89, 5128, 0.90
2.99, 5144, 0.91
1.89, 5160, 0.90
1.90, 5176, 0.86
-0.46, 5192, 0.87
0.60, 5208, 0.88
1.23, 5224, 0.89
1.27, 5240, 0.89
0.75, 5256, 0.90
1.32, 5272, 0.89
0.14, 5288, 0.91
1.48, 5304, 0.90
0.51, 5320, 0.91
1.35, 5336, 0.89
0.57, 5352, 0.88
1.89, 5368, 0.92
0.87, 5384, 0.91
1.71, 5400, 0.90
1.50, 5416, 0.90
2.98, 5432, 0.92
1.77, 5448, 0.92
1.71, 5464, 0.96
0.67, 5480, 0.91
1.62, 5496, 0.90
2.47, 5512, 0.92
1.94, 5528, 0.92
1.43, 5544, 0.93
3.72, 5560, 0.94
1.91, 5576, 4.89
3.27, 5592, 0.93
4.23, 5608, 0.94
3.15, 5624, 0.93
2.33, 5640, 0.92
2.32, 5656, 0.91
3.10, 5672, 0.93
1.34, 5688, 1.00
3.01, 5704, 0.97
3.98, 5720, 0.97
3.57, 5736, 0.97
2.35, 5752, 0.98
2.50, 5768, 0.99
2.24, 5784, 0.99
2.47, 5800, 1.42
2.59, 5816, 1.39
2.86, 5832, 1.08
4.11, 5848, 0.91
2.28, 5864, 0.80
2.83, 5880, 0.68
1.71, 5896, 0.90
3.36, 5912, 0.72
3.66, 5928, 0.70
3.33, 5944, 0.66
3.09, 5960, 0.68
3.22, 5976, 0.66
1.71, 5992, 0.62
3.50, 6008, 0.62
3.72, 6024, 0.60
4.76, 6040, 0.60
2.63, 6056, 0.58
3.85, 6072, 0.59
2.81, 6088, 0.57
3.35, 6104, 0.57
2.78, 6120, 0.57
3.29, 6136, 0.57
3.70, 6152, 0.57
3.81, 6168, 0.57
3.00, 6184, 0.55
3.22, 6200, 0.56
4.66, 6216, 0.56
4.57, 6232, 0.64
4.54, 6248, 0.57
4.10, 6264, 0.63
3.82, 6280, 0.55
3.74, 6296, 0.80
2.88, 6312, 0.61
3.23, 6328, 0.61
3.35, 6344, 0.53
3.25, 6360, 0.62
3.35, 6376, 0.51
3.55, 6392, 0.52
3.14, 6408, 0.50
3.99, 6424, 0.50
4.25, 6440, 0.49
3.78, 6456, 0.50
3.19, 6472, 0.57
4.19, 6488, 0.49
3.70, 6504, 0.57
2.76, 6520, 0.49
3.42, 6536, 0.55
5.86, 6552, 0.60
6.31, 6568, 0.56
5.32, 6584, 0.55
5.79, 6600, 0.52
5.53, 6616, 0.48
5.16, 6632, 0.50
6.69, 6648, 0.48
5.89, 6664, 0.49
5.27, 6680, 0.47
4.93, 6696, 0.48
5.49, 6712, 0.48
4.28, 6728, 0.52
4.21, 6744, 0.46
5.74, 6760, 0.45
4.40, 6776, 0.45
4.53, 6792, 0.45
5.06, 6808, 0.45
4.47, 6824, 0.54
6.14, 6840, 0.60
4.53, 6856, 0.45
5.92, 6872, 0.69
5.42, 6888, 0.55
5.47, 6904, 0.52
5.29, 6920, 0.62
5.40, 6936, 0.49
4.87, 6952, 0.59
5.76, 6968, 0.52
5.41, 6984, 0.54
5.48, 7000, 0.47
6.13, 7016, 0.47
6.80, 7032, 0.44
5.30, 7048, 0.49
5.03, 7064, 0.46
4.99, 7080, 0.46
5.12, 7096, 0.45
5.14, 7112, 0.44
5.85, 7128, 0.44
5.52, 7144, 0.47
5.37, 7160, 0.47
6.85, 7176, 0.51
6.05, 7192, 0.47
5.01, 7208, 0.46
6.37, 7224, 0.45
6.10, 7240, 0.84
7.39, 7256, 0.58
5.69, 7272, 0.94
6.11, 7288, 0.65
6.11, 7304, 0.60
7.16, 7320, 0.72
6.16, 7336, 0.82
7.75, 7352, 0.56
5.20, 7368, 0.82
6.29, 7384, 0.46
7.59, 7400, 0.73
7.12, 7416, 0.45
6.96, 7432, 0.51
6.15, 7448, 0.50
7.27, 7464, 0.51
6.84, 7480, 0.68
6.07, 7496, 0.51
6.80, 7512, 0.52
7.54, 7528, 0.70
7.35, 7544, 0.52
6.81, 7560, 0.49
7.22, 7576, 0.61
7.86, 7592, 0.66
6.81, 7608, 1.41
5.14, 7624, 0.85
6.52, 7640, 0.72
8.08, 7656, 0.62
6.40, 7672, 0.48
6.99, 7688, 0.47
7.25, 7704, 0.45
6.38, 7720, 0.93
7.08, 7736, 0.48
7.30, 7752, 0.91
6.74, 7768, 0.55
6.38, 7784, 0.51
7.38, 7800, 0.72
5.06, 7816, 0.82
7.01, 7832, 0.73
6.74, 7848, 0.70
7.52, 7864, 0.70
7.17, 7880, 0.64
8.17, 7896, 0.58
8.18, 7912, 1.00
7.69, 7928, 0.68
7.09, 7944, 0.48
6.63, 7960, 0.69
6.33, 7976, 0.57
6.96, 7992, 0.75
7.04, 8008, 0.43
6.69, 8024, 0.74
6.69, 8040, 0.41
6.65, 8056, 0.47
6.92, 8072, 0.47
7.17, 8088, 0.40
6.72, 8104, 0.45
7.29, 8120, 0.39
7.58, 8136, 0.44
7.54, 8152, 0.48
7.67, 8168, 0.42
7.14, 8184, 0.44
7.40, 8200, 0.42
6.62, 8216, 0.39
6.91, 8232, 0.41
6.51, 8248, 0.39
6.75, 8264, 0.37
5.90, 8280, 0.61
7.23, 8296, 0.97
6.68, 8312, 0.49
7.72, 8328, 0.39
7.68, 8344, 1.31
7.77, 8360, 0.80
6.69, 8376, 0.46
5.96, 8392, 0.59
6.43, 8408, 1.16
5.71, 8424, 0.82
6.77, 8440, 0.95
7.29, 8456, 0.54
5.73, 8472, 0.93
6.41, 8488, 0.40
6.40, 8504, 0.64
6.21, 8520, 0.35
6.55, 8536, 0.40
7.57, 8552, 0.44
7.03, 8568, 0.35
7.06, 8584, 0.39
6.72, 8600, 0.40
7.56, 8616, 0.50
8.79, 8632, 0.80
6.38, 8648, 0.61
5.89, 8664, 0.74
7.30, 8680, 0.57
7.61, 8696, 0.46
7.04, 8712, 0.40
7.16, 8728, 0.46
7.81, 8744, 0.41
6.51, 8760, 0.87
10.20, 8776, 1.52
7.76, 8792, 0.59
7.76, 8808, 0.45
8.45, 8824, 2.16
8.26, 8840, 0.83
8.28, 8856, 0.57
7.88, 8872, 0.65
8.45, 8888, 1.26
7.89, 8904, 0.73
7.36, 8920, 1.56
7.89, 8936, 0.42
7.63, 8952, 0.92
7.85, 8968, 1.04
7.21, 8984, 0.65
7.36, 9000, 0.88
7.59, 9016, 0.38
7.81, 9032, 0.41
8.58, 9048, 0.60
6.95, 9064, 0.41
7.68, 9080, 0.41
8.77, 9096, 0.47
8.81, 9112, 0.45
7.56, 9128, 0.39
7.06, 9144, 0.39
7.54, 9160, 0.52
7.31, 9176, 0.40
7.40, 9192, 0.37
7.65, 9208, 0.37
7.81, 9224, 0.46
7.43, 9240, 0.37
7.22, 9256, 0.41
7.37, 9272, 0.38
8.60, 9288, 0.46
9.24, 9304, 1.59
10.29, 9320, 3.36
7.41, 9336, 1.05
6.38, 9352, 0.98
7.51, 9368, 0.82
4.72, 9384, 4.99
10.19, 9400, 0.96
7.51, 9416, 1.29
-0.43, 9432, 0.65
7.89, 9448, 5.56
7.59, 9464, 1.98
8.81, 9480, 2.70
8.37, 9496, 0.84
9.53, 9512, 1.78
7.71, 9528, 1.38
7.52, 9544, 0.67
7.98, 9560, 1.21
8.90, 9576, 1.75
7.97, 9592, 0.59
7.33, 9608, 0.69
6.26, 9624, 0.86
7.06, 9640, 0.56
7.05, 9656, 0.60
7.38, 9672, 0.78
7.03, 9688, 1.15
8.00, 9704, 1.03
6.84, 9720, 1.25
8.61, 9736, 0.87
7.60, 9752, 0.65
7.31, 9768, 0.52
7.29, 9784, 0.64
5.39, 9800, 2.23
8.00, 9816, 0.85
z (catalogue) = 0.643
